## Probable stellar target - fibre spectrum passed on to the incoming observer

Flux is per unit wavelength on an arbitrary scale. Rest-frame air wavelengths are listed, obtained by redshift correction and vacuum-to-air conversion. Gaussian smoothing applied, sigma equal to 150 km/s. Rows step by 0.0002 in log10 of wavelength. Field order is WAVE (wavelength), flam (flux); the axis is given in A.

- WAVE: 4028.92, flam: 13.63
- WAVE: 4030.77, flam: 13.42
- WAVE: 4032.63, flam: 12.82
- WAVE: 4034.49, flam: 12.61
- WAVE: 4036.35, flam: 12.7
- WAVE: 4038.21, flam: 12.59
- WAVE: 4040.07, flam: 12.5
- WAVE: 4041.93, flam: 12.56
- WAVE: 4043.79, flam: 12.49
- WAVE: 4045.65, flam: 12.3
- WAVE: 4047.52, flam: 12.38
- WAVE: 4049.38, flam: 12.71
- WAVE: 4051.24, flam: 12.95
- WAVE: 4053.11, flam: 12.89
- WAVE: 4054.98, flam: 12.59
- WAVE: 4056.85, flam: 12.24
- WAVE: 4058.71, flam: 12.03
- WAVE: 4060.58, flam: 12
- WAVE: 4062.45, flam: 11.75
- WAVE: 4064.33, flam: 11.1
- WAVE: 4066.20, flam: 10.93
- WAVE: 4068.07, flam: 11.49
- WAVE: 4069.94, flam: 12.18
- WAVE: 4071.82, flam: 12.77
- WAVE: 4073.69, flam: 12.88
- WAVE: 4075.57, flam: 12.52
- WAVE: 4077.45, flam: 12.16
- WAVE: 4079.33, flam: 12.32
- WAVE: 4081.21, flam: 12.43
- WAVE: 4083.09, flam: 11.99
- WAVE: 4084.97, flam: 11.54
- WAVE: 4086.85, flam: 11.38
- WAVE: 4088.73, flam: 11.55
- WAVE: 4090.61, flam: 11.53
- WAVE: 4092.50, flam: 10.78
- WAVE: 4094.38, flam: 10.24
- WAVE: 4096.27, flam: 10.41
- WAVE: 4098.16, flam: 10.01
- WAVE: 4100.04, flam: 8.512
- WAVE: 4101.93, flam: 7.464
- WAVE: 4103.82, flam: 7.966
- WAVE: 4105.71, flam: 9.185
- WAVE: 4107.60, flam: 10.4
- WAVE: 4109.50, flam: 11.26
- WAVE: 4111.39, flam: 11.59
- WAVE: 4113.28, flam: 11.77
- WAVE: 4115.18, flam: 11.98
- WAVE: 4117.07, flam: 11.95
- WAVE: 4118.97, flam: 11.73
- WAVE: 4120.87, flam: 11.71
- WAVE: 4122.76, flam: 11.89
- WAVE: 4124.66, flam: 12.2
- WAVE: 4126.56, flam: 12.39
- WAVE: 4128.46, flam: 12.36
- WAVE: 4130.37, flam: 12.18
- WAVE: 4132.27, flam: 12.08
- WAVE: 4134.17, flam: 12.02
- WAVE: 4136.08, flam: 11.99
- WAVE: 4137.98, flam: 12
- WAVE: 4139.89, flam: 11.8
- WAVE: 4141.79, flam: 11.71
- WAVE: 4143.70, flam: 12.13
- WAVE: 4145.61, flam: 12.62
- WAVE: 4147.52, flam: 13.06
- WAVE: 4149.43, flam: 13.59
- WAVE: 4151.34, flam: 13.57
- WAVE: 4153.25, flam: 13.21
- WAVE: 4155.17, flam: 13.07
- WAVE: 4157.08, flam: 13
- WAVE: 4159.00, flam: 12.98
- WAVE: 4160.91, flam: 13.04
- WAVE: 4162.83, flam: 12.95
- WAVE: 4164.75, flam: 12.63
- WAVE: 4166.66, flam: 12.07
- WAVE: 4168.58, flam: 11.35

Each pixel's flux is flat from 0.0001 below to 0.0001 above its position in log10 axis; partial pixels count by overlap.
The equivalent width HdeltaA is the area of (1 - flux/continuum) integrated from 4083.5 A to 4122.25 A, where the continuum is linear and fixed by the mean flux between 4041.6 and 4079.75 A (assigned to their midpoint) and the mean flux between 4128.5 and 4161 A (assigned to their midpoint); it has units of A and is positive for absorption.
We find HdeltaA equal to 5.4 A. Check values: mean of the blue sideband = 12.2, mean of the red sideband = 12.6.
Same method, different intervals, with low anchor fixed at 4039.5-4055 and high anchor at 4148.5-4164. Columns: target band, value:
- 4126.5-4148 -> 1.5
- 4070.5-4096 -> 1.9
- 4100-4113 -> 3.3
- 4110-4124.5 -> 1.3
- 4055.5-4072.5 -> 1.1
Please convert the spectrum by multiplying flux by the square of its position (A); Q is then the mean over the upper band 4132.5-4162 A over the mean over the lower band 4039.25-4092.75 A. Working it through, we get 1.09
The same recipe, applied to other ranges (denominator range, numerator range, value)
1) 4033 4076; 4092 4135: 0.92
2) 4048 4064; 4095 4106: 0.74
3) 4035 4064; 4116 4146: 1.01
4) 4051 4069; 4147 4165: 1.15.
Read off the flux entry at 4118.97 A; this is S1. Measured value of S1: 11.73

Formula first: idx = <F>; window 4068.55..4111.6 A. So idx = 11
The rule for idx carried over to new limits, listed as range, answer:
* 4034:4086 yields 12.3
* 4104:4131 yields 11.5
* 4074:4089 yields 12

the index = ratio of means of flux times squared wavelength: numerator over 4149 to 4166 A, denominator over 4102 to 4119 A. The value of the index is 1.3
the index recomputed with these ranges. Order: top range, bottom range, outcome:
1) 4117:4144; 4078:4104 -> 1.15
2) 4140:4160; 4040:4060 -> 1.08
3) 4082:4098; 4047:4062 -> 0.91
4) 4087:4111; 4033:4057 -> 0.82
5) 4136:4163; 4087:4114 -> 1.28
